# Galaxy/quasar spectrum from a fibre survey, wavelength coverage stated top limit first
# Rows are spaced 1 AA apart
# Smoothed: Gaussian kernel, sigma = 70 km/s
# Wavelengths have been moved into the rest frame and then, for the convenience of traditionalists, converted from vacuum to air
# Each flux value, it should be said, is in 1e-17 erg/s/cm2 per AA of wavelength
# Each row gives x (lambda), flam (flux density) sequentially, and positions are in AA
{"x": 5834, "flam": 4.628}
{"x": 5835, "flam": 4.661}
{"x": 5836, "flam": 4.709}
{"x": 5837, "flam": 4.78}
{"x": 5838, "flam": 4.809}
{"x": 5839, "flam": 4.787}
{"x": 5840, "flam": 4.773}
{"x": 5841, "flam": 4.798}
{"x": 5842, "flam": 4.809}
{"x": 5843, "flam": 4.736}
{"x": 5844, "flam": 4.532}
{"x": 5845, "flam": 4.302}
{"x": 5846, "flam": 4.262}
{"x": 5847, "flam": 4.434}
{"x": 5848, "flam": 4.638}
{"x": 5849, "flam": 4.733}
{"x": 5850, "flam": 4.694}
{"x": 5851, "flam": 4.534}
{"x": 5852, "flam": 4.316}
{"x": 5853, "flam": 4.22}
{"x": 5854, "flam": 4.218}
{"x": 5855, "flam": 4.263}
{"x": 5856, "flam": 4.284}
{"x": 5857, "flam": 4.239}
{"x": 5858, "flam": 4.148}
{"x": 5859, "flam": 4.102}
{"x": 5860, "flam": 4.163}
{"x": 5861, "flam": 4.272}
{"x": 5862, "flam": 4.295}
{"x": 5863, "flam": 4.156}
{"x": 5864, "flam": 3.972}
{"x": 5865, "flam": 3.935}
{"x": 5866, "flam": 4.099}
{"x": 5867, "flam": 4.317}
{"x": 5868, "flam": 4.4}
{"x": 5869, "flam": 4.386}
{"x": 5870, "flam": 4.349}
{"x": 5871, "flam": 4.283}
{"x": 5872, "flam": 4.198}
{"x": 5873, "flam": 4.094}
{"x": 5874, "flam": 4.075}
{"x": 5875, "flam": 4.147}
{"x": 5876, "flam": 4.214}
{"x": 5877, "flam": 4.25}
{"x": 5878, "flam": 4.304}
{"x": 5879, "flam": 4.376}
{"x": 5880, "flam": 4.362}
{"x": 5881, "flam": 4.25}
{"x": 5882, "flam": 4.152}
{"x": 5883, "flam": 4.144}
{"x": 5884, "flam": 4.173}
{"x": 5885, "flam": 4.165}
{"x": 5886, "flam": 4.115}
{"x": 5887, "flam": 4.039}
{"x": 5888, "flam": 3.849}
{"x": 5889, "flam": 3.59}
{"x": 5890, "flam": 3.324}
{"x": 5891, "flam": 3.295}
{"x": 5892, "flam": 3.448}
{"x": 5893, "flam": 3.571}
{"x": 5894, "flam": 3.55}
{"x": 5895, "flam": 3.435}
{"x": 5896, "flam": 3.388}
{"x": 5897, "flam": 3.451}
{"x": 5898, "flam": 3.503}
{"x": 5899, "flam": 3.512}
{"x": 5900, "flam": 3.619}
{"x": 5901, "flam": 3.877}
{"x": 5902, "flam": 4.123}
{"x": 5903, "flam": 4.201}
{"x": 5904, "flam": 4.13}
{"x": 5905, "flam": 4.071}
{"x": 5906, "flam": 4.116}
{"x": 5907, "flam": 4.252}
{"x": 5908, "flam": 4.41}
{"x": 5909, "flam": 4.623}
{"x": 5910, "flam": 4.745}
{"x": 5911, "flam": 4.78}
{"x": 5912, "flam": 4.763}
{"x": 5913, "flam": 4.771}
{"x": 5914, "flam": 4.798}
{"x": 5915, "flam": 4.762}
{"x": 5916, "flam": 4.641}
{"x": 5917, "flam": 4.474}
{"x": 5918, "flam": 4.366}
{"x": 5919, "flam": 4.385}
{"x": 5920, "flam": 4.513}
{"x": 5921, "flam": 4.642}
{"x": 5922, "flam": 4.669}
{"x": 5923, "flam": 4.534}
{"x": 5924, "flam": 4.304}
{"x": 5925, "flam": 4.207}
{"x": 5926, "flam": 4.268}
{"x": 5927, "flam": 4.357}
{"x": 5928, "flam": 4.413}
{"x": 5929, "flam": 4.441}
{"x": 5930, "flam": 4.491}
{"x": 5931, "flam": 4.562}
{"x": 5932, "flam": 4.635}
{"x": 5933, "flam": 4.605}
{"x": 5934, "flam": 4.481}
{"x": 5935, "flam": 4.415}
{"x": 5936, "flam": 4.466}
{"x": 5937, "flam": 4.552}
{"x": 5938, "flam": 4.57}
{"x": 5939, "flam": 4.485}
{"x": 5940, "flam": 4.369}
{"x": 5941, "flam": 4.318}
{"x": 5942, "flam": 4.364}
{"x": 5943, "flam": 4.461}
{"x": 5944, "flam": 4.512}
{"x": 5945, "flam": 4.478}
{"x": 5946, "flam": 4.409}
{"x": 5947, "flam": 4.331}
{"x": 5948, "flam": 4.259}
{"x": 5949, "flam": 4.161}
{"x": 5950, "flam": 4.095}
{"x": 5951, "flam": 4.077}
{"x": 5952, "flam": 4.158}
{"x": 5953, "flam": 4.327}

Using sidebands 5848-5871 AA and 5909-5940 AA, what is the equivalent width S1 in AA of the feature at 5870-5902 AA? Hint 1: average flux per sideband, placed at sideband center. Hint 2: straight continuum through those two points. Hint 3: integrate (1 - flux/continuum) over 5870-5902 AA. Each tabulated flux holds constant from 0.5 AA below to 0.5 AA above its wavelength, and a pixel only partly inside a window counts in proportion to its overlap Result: 3.5 AA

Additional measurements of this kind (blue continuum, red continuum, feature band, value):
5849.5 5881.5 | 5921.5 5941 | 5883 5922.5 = 2.39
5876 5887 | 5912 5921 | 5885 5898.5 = 2.26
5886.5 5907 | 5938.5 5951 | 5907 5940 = -3.80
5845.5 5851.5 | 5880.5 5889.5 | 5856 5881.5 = 0.32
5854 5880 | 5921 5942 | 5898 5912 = 0.56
